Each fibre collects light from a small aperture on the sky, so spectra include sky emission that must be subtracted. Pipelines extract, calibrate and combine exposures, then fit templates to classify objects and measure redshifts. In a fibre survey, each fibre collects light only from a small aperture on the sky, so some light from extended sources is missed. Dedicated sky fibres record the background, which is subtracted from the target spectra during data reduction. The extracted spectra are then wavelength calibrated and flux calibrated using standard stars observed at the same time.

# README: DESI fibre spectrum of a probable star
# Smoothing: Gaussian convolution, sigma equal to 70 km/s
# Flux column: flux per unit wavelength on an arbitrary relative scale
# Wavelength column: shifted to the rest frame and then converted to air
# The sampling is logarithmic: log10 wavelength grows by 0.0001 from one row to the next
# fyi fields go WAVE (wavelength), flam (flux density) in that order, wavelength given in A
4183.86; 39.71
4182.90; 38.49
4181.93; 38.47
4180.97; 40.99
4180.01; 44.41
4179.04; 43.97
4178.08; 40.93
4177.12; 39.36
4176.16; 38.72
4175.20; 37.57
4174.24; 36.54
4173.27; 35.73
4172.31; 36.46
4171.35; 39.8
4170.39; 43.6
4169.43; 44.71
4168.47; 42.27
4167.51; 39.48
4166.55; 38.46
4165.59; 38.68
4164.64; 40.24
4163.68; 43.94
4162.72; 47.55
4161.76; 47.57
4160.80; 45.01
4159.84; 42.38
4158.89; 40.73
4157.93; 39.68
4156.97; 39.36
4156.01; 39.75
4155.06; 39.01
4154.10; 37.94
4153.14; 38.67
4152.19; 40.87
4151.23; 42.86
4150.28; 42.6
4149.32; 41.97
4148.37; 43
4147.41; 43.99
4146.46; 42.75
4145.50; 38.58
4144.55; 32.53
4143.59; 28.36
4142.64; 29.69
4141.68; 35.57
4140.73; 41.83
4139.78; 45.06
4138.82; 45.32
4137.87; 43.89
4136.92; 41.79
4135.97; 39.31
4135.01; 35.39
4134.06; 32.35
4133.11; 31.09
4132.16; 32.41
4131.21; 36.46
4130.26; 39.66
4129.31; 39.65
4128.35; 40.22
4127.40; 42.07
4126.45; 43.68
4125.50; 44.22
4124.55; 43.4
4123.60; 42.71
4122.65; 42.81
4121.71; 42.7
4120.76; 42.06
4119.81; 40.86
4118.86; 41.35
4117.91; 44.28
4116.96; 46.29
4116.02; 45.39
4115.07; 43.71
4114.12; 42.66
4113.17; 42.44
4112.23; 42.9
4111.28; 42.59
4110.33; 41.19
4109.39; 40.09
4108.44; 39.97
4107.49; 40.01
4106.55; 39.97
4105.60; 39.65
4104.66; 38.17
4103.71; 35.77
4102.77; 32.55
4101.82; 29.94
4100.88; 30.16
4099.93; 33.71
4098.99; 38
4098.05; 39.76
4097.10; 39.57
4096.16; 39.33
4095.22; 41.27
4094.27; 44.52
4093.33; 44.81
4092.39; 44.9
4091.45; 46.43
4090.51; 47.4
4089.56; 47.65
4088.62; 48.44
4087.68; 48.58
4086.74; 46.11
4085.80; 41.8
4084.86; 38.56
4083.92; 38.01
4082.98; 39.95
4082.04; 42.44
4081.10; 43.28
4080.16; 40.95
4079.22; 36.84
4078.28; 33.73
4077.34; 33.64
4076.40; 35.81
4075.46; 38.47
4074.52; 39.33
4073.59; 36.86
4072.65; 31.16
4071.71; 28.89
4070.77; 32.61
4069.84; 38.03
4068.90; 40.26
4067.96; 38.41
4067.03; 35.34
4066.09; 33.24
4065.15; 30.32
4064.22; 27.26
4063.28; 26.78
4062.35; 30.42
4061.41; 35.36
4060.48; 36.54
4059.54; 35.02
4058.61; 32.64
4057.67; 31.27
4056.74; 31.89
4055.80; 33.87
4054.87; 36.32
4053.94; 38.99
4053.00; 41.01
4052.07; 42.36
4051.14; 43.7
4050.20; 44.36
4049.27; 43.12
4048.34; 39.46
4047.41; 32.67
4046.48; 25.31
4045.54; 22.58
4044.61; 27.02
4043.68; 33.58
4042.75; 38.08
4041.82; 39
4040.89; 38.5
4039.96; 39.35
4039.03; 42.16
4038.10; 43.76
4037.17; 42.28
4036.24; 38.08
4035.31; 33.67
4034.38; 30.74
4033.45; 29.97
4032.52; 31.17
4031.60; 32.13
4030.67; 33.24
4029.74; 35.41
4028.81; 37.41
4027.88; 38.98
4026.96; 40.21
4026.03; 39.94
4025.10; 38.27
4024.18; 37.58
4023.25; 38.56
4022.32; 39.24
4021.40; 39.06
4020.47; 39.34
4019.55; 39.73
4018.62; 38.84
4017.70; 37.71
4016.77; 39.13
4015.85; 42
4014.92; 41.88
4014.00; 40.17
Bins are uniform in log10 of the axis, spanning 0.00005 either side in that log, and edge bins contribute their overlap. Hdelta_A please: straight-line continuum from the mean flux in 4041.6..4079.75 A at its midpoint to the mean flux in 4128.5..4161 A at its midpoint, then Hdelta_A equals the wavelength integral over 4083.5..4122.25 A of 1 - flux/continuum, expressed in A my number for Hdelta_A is -4.5 A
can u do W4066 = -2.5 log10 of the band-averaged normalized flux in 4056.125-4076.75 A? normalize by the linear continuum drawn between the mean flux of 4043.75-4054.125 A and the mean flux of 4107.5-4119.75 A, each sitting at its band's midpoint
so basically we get 0.12 mag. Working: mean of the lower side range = 36.2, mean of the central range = 33.9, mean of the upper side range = 42.6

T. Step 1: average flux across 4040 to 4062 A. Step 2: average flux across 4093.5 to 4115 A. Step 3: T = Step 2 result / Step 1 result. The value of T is 1.09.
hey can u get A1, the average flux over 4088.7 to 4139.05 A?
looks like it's 40.6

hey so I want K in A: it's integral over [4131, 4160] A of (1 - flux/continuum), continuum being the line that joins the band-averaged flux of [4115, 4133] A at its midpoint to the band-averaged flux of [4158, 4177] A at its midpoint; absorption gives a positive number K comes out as 1.7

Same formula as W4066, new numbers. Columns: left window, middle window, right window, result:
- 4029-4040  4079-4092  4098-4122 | -0.130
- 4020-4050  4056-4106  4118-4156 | 0.010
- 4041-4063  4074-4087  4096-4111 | -0.074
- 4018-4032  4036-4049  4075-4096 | 0.090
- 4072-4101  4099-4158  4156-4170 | 0.045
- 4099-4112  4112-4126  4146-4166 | -0.124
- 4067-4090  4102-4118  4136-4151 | -0.035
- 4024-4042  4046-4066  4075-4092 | 0.116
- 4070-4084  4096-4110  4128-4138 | -0.004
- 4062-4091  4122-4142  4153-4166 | 0.008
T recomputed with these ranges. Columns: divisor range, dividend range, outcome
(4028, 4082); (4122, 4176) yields 1.13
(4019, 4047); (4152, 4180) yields 1.13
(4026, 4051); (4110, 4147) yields 1.12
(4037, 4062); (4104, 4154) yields 1.10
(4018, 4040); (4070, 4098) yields 1.08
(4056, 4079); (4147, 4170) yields 1.23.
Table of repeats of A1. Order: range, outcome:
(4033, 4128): 38.5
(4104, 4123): 41.9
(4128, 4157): 38.8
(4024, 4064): 35.8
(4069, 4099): 40.3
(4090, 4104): 39.3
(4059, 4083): 35.3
